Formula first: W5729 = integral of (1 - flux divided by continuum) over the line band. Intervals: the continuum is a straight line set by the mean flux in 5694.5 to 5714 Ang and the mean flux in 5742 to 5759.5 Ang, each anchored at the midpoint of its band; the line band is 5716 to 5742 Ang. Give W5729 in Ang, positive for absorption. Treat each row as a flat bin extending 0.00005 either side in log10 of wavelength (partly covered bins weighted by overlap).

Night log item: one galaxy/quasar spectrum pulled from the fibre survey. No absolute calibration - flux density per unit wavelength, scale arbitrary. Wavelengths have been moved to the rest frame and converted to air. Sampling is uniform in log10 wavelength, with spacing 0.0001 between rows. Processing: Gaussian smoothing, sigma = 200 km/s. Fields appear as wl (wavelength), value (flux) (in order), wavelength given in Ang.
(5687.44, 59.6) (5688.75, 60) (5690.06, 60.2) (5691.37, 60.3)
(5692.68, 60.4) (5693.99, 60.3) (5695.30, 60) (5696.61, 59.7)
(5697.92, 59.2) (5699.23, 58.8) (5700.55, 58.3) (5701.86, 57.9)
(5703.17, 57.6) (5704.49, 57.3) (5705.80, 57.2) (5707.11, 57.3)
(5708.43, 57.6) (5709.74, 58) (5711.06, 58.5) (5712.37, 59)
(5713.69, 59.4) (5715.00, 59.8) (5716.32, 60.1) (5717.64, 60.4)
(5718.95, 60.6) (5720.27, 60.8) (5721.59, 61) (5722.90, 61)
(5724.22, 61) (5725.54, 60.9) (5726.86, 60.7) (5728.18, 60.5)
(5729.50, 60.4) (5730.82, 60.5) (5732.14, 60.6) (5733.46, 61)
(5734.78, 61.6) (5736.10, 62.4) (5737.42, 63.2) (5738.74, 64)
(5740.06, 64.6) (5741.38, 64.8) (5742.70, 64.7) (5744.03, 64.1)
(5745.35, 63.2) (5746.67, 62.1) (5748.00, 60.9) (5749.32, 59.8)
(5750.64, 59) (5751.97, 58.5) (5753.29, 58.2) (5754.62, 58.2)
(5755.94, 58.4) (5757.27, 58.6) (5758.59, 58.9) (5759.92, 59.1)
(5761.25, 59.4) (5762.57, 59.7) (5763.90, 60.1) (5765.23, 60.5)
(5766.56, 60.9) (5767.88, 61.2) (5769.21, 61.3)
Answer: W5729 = -0.92 Ang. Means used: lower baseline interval 58.4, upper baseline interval 60.3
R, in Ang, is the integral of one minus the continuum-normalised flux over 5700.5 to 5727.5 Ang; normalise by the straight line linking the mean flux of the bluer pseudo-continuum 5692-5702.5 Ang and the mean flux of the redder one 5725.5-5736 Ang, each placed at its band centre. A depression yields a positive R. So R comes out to 0.4 Ang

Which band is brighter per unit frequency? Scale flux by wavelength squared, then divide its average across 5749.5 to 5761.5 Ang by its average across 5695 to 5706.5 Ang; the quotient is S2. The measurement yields 1.0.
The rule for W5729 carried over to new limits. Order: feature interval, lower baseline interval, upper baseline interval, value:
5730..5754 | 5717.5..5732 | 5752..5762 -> -0.88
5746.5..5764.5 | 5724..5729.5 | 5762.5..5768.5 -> 0.39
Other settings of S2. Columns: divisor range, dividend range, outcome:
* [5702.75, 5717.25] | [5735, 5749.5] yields 1.09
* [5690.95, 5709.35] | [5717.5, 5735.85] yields 1.05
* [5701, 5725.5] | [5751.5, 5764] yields 1.01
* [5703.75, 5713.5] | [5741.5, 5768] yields 1.06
